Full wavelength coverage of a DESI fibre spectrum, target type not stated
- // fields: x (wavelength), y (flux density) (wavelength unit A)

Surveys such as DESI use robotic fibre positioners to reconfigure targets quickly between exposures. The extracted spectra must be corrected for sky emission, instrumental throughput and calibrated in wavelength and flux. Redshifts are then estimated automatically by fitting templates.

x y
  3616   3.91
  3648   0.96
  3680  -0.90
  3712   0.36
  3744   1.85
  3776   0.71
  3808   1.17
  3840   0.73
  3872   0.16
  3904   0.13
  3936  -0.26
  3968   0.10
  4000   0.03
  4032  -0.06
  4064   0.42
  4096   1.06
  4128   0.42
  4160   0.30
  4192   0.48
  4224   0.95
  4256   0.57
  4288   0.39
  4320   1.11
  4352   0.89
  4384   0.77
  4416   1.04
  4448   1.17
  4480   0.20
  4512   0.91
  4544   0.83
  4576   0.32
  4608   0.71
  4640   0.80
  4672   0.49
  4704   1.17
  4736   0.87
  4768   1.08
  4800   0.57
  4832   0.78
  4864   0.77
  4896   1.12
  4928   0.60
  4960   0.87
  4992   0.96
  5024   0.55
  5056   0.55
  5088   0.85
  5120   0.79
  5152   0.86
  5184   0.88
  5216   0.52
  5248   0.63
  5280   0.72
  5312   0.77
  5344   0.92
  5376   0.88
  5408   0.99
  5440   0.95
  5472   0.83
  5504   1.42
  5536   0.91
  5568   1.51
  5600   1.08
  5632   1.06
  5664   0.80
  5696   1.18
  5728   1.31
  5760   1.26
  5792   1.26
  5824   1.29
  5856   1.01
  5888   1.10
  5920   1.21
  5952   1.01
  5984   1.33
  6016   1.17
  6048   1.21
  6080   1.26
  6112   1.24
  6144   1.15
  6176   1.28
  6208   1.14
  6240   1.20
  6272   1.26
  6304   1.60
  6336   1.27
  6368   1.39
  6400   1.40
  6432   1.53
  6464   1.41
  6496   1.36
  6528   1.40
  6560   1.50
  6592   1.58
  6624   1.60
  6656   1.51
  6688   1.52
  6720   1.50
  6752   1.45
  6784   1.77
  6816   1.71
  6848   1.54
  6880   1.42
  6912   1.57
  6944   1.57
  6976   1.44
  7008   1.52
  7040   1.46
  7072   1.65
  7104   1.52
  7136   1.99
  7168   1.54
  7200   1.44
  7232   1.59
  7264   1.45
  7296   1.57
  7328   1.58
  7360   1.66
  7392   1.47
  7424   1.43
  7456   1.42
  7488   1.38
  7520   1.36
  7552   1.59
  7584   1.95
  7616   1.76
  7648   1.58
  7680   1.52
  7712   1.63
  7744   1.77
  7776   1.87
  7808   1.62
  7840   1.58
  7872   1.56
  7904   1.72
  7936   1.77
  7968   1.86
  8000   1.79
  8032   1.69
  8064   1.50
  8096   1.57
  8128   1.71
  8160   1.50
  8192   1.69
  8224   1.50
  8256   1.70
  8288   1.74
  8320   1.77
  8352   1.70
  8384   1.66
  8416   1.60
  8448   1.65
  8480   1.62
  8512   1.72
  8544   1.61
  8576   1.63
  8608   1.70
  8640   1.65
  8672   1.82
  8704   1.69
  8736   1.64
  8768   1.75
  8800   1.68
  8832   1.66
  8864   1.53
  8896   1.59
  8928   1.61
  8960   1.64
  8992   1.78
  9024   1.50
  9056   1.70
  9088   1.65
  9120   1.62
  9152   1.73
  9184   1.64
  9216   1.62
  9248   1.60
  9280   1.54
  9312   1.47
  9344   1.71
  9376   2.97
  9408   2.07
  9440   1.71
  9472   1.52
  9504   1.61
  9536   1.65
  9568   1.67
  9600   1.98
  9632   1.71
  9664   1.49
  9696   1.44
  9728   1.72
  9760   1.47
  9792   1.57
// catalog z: 0.43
